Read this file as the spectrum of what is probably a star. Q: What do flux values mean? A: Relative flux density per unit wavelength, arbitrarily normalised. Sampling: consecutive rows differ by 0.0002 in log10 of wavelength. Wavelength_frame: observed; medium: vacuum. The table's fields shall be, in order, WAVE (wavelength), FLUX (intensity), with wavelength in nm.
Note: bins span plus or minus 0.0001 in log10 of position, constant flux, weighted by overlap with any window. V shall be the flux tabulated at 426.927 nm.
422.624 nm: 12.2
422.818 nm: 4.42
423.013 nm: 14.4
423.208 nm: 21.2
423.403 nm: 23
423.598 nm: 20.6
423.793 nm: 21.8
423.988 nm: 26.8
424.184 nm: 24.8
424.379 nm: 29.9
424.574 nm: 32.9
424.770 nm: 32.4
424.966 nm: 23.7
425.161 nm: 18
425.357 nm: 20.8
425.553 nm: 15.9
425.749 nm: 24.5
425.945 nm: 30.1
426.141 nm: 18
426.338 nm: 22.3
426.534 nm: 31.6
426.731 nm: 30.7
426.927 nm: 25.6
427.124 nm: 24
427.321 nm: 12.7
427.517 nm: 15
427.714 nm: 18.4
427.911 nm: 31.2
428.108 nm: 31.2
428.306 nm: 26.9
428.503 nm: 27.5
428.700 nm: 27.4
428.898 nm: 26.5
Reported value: 25.6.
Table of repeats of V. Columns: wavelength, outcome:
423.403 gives 23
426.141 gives 18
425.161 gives 18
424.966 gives 23.7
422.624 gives 12.2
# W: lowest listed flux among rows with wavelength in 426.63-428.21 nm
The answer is 12.7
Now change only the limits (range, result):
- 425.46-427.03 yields 15.9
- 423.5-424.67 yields 20.6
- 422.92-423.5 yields 14.4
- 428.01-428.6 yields 26.9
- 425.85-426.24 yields 18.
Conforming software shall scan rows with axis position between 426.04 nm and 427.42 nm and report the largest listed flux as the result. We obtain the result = 31.6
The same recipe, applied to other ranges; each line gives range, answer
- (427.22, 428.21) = 31.2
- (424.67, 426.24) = 32.4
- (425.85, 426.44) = 30.1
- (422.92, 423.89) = 23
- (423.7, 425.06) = 32.9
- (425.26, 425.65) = 20.8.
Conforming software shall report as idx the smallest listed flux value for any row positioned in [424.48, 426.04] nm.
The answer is 15.9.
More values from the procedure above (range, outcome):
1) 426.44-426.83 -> 30.7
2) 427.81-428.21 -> 31.2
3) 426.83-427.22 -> 24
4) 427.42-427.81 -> 15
